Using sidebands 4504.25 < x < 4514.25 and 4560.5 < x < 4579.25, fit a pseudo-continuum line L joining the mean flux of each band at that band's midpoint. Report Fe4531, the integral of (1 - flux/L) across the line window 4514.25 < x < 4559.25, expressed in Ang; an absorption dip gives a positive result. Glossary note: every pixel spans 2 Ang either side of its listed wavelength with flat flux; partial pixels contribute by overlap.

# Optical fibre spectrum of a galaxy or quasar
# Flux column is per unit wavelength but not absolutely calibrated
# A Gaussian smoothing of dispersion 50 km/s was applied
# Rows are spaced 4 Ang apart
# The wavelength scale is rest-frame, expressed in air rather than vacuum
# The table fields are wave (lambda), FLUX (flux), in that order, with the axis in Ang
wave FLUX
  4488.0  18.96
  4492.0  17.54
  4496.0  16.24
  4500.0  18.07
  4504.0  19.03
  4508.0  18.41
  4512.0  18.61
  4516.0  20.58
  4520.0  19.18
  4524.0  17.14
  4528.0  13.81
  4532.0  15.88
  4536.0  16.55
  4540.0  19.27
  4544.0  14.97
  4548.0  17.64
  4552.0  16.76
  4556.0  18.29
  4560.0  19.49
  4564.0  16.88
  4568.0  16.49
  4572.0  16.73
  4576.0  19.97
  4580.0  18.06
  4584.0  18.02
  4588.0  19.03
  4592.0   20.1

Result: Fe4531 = 2.2 Ang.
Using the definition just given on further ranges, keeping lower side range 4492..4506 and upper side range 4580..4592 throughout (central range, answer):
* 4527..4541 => 1.4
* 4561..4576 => 1.0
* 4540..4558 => 1.1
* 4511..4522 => -1.0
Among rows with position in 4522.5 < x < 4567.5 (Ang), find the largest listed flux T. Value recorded 19.49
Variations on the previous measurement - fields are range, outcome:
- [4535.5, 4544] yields 19.27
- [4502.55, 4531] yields 20.58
